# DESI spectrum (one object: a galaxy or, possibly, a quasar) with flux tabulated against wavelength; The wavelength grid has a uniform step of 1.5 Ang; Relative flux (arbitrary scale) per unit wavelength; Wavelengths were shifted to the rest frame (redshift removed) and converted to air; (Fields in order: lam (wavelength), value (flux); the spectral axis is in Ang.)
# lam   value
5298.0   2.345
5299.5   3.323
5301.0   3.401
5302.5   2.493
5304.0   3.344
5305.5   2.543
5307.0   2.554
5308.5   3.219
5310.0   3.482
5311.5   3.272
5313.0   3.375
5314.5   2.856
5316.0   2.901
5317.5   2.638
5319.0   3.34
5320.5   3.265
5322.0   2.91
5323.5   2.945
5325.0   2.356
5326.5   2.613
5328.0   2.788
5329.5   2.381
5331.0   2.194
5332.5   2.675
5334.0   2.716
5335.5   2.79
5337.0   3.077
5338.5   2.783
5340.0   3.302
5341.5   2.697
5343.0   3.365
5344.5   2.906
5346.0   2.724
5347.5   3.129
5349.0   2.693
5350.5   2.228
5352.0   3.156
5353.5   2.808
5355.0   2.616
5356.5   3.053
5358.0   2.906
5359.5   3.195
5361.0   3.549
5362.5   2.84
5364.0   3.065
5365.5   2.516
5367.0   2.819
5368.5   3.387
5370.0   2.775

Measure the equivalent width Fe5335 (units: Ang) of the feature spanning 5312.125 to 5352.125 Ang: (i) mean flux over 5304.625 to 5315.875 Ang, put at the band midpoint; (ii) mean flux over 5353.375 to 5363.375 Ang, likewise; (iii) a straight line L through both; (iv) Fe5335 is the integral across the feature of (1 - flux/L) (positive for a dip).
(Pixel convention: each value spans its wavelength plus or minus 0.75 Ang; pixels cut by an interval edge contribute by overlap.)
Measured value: 2.4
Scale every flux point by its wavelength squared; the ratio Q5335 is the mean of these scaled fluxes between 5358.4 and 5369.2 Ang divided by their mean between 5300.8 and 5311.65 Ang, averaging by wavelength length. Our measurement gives 1.0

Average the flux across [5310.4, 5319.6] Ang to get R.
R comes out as 3.08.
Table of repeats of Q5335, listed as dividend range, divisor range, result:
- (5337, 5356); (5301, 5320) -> 0.97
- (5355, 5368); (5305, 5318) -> 1.01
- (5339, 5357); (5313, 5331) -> 1.04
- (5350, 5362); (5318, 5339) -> 1.08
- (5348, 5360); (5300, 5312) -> 0.95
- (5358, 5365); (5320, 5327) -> 1.12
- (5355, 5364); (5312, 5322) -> 1.02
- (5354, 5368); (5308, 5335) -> 1.04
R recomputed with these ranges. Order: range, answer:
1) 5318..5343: 2.82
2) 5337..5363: 2.94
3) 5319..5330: 2.8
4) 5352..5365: 3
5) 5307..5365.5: 2.91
